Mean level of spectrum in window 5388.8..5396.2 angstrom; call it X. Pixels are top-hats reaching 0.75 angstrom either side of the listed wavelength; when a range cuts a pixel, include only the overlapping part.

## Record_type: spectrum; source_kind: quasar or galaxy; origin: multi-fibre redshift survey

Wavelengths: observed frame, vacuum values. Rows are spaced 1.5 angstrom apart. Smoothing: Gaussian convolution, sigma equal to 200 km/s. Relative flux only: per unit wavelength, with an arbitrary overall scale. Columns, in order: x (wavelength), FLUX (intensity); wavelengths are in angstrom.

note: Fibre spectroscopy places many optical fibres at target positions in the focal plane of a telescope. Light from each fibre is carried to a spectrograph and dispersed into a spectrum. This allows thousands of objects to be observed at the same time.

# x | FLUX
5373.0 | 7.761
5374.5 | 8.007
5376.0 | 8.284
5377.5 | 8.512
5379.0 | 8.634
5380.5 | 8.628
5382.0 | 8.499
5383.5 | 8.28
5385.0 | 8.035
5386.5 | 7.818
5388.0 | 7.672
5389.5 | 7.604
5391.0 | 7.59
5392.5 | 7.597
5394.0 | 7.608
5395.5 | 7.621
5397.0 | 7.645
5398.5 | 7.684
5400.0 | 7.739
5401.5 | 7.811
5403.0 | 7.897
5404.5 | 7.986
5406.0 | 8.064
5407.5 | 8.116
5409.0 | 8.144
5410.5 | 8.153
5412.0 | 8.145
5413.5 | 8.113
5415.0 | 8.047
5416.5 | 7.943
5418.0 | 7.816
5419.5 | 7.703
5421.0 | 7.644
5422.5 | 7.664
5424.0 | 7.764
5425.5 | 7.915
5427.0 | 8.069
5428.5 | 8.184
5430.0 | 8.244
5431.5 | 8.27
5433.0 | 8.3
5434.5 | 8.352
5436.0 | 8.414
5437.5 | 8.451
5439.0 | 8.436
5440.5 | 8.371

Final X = 7.6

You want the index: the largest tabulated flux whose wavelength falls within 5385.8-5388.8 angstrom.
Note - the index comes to 7.818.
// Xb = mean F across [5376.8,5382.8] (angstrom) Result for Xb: 8.57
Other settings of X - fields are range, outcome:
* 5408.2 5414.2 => 8.14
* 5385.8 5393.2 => 7.66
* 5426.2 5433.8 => 8.21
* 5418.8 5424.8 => 7.7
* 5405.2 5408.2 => 8.09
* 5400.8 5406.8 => 7.94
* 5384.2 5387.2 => 7.93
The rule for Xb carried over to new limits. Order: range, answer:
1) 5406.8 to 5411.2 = 8.14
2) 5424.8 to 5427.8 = 8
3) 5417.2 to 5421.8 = 7.72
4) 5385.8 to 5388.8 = 7.74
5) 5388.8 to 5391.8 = 7.6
